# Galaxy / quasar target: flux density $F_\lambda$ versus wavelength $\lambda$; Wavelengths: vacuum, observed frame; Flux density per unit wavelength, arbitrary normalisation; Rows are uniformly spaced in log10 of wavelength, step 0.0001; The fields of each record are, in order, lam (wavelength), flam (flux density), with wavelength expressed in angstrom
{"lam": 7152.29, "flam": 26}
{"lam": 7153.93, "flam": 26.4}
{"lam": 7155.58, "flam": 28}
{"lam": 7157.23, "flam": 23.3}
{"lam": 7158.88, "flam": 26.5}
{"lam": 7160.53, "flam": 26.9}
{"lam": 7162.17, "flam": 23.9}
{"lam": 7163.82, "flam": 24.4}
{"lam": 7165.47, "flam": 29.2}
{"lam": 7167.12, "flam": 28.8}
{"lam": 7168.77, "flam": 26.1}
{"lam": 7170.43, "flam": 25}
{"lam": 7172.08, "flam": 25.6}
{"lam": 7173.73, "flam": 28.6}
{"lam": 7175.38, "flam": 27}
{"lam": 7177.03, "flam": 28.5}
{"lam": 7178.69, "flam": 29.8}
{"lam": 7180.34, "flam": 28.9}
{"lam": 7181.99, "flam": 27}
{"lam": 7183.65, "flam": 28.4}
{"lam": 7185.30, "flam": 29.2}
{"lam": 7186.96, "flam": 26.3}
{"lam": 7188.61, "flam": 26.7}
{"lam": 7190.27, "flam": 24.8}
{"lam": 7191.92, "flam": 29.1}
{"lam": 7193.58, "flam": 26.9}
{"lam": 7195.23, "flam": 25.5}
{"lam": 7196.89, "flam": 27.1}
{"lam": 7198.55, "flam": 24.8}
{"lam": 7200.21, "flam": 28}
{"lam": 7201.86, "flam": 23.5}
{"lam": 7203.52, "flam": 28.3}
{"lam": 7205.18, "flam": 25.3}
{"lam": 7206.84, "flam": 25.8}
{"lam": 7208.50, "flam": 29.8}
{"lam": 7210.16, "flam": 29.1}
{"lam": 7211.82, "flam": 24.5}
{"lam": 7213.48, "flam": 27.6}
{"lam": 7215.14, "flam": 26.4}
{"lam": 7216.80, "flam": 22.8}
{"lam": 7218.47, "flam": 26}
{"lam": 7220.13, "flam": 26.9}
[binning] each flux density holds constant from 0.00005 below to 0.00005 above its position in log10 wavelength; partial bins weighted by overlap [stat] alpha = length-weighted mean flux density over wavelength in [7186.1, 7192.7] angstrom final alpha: 26.7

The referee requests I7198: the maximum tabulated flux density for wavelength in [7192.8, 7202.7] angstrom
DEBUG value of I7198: 28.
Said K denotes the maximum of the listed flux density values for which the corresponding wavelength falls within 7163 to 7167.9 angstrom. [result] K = 29.2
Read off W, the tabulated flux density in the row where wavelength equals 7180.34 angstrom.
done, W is 28.9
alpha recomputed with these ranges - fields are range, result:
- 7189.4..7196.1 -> 26.6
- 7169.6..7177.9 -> 26.9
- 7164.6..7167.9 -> 28.9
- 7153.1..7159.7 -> 26.1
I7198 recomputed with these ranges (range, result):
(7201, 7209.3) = 29.8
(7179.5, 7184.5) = 28.9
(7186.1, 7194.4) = 29.1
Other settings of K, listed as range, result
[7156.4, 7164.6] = 26.9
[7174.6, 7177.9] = 28.5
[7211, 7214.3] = 27.6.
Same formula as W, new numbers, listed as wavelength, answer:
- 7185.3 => 29.2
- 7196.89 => 27.1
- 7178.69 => 29.8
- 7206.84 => 25.8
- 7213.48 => 27.6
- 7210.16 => 29.1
